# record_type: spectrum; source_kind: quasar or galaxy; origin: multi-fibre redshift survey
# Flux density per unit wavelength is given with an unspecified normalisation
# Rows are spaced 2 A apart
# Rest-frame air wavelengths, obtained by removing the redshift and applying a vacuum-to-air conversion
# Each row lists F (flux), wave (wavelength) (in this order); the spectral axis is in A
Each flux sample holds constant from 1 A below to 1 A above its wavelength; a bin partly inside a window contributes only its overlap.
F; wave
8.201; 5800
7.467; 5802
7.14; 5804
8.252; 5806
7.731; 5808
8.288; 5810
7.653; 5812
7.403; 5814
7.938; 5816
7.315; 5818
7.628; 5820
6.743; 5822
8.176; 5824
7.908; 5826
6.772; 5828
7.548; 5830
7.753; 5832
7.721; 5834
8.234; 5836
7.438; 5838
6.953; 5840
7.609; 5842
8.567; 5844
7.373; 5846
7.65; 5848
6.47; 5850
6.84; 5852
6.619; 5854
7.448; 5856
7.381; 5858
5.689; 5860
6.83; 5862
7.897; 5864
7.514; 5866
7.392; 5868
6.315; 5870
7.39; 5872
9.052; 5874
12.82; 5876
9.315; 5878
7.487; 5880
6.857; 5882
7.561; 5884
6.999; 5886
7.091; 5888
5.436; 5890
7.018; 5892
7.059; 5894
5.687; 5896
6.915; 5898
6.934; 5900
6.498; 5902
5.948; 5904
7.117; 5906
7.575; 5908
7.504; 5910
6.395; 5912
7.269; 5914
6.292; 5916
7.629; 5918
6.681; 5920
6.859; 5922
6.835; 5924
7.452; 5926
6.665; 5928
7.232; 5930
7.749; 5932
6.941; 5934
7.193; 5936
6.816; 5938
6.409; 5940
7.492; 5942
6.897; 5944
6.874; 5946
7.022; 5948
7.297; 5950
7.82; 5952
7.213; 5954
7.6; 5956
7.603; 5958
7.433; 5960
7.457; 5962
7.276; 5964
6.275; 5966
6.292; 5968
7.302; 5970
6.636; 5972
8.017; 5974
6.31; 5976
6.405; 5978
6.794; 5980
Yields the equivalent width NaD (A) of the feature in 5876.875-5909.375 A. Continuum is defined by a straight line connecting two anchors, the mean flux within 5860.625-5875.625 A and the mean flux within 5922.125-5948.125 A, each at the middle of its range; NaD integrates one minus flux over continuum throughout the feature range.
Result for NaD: 1.9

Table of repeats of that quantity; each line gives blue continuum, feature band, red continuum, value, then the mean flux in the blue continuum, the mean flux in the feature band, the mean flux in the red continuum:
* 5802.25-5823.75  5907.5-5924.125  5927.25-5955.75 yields 0.5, 7.62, 7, 7.13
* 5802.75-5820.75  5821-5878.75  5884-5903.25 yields -3.4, 7.7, 7.63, 6.67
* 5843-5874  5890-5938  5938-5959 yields 2.1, 7.22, 6.9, 7.2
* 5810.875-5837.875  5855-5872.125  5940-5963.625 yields 1.0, 7.6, 7.08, 7.3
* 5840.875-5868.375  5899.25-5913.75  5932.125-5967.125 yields 0.6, 7.23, 6.87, 7.17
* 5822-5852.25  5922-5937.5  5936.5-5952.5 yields 0.0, 7.53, 7.12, 7.06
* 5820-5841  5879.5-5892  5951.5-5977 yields 0.8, 7.53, 6.89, 7.16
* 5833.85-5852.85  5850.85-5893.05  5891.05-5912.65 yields -2.0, 7.48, 7.47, 6.79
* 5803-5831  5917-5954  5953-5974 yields 0.7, 7.61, 7.11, 7.15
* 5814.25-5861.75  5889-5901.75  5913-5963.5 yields 1.3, 7.37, 6.51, 7.15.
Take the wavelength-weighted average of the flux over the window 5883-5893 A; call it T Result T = 6.82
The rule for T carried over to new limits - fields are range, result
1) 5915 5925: 6.86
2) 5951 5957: 7.54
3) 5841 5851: 7.53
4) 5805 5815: 7.87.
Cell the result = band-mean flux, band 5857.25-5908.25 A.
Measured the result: 7.29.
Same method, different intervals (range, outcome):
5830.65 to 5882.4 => 7.65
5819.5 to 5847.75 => 7.6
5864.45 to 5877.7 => 8.44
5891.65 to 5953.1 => 6.97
